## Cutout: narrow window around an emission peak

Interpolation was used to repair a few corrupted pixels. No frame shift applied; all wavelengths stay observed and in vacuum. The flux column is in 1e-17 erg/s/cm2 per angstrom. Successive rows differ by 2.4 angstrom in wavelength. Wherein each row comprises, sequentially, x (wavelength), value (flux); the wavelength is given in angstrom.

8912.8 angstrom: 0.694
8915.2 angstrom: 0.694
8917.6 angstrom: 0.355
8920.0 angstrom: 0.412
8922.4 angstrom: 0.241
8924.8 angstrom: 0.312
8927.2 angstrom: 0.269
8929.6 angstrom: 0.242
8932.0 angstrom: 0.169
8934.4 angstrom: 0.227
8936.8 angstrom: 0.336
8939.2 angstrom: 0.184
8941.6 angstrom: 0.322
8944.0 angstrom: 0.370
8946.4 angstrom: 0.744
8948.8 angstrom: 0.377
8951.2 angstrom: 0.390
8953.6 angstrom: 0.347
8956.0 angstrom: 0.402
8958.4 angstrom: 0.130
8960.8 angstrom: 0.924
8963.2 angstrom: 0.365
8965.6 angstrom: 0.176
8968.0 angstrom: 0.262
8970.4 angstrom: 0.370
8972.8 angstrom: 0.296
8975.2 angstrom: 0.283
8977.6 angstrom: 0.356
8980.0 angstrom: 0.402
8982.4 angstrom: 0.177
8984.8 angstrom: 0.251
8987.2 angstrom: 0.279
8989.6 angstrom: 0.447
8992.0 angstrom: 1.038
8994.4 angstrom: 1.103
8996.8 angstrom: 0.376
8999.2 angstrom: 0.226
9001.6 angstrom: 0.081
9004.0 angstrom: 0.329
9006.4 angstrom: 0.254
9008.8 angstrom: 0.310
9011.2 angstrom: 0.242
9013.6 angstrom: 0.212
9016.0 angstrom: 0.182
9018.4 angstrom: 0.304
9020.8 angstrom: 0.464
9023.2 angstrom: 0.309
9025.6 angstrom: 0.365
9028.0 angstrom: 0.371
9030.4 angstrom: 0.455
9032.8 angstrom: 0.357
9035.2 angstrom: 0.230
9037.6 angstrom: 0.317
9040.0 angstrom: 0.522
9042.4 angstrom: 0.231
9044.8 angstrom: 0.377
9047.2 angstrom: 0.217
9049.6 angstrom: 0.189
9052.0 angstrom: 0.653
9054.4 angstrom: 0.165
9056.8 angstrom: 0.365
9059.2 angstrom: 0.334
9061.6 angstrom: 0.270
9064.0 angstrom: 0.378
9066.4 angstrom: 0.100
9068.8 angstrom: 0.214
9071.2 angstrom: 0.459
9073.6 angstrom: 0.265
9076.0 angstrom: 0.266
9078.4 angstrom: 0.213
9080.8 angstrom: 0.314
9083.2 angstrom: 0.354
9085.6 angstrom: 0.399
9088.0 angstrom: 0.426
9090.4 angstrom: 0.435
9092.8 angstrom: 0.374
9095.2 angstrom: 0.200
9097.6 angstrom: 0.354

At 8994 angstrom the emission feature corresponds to [O III]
